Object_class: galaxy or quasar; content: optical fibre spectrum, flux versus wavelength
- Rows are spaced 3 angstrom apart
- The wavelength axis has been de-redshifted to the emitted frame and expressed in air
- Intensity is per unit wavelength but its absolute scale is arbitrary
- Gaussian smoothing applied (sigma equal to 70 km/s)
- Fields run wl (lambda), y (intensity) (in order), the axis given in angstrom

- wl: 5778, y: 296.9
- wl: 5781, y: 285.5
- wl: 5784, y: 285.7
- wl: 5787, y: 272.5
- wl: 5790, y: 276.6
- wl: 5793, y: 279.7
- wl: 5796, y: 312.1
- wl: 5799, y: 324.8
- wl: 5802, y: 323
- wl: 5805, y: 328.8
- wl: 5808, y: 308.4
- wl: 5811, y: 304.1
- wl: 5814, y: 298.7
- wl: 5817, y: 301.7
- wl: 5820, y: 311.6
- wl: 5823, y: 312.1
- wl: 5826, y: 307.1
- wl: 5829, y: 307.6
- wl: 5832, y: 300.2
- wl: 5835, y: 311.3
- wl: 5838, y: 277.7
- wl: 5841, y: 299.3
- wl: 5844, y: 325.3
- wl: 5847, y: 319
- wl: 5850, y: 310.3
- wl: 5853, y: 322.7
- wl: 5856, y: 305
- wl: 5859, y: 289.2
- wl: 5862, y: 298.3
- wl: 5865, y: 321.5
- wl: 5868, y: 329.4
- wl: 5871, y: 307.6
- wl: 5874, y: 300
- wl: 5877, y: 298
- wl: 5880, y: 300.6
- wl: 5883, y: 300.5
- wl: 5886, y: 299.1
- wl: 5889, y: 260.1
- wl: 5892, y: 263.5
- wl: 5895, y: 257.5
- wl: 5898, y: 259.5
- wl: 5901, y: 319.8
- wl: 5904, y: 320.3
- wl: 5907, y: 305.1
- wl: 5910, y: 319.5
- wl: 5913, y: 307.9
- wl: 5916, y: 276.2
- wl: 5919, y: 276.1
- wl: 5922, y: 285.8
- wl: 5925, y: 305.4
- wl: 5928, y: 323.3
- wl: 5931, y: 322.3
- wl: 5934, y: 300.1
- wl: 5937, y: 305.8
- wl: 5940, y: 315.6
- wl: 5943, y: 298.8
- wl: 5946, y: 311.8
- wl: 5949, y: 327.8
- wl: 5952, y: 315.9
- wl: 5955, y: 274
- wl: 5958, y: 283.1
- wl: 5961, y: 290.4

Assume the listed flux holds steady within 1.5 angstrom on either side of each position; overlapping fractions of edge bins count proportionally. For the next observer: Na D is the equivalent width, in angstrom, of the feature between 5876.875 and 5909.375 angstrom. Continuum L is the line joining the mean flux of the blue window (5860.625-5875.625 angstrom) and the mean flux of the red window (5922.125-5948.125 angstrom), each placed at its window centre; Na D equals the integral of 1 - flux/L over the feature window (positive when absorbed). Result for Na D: 2.2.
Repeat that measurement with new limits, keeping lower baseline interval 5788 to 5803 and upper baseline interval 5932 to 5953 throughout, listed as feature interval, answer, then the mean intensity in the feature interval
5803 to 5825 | -0.50 angstrom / 310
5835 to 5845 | 0.11 angstrom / 301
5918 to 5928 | 0.48 angstrom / 295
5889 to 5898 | 1.39 angstrom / 260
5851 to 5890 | 0.41 angstrom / 303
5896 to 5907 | 0.35 angstrom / 299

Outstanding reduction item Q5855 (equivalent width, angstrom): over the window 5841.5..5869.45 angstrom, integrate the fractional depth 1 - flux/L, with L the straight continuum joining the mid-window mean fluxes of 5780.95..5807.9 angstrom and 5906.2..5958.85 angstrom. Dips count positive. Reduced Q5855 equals -1.1 angstrom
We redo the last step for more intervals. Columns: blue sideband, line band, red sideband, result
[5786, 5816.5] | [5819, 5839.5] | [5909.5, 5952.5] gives 0.0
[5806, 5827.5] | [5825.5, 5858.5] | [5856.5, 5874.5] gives 0.0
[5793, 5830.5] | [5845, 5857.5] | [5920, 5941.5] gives -0.2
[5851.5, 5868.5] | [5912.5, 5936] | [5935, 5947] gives 0.7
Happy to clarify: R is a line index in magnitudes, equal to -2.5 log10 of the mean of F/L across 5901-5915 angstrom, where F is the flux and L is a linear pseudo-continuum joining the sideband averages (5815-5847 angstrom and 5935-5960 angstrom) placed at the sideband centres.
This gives -0.03 mag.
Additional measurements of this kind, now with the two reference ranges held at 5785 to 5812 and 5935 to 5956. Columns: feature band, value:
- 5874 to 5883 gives 0.02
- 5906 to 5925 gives 0.04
